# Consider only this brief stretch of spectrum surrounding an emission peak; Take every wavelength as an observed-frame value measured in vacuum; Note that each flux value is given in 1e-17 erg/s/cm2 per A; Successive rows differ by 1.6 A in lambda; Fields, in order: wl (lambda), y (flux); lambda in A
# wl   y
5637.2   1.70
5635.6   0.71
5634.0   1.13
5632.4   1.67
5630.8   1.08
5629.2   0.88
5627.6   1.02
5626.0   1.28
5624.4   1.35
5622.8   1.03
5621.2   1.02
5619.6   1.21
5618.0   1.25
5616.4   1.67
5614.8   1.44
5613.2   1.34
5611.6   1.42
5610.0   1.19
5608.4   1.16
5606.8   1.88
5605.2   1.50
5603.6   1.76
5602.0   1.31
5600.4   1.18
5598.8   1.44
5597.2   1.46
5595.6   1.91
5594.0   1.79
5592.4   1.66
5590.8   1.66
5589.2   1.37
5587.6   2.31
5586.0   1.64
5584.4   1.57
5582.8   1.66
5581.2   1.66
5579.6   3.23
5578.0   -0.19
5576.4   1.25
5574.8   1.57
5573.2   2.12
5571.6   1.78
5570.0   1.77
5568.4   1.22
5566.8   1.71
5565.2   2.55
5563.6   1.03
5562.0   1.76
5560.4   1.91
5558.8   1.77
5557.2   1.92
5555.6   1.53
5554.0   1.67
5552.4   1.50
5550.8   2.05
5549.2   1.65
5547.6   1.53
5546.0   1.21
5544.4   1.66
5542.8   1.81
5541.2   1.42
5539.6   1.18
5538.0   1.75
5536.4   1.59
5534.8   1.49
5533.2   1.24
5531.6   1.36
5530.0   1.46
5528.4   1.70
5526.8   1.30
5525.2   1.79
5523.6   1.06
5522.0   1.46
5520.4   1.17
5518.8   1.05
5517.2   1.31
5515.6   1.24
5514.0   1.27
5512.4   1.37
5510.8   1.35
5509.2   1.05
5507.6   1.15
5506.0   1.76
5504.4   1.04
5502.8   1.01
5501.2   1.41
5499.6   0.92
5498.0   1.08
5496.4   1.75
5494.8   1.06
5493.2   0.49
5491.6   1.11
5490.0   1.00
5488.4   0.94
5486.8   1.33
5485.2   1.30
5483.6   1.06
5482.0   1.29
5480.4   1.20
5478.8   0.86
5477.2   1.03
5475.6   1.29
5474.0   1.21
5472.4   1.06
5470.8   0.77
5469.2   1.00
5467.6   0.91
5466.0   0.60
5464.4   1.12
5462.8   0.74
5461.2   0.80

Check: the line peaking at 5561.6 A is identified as C IV 1549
